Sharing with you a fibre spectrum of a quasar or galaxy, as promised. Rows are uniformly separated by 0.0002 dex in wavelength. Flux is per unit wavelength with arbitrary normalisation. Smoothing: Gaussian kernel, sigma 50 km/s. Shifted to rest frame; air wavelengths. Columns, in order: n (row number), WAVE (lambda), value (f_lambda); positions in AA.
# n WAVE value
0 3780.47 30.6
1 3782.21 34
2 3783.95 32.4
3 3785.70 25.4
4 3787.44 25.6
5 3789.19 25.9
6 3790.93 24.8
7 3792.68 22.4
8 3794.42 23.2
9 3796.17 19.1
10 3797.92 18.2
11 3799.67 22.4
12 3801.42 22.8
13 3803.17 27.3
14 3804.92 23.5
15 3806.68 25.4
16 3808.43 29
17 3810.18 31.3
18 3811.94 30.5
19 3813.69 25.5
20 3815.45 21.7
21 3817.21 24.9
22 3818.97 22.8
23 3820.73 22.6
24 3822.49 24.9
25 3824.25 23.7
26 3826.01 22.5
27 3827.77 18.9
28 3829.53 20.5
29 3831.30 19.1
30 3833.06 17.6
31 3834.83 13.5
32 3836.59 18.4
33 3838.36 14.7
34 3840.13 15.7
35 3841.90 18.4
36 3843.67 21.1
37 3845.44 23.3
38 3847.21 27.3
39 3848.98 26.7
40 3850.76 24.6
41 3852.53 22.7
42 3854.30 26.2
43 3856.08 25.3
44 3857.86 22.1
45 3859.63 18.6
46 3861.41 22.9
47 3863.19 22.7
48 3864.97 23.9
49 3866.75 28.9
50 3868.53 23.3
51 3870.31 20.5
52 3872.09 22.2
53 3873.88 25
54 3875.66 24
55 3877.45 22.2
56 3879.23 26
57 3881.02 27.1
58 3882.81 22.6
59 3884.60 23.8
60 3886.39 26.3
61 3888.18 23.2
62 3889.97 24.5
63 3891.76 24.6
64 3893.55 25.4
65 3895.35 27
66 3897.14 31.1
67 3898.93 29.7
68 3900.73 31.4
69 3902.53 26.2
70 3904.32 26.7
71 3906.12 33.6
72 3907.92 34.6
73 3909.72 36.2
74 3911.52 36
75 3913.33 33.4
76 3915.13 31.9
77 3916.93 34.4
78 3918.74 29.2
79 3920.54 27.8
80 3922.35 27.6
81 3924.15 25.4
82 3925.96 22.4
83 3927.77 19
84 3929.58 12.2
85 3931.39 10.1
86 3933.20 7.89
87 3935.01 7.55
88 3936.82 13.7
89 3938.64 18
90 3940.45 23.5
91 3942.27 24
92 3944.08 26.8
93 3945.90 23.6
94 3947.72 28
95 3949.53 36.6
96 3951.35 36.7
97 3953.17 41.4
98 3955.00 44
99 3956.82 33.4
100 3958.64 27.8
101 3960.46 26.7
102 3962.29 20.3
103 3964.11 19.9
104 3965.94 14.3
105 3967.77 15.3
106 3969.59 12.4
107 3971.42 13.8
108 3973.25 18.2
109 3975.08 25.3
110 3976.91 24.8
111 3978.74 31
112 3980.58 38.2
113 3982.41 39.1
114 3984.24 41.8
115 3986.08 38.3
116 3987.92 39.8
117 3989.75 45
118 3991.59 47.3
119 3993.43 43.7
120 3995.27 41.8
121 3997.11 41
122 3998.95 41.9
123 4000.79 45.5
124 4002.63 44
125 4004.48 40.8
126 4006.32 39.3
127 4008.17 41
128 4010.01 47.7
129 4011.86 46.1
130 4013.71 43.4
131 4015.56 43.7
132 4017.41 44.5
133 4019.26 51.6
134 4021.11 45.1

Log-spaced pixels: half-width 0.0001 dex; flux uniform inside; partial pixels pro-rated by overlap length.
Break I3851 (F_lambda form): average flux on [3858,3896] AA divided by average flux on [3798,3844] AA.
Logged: 1.08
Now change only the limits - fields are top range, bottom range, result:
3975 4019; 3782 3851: 1.77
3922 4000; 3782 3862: 1.20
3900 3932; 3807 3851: 1.24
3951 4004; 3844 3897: 1.35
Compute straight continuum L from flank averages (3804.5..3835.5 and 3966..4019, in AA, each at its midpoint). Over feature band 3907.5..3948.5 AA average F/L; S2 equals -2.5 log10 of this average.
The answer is 0.30 mag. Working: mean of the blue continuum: 23.3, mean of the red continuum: 36.8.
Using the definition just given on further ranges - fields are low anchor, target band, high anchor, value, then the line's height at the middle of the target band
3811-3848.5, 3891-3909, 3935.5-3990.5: -0.17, 24.8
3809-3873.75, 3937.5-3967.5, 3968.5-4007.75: 0.19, 32.6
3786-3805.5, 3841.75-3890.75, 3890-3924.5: 0.16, 27.6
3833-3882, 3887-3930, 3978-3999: 0.04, 29.6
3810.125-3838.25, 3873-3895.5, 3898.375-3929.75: 0.09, 26.7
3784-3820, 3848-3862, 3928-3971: 0.01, 24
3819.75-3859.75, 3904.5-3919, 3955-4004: -0.24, 27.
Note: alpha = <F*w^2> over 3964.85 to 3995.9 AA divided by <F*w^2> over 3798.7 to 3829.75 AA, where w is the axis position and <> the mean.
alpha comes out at 1.38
